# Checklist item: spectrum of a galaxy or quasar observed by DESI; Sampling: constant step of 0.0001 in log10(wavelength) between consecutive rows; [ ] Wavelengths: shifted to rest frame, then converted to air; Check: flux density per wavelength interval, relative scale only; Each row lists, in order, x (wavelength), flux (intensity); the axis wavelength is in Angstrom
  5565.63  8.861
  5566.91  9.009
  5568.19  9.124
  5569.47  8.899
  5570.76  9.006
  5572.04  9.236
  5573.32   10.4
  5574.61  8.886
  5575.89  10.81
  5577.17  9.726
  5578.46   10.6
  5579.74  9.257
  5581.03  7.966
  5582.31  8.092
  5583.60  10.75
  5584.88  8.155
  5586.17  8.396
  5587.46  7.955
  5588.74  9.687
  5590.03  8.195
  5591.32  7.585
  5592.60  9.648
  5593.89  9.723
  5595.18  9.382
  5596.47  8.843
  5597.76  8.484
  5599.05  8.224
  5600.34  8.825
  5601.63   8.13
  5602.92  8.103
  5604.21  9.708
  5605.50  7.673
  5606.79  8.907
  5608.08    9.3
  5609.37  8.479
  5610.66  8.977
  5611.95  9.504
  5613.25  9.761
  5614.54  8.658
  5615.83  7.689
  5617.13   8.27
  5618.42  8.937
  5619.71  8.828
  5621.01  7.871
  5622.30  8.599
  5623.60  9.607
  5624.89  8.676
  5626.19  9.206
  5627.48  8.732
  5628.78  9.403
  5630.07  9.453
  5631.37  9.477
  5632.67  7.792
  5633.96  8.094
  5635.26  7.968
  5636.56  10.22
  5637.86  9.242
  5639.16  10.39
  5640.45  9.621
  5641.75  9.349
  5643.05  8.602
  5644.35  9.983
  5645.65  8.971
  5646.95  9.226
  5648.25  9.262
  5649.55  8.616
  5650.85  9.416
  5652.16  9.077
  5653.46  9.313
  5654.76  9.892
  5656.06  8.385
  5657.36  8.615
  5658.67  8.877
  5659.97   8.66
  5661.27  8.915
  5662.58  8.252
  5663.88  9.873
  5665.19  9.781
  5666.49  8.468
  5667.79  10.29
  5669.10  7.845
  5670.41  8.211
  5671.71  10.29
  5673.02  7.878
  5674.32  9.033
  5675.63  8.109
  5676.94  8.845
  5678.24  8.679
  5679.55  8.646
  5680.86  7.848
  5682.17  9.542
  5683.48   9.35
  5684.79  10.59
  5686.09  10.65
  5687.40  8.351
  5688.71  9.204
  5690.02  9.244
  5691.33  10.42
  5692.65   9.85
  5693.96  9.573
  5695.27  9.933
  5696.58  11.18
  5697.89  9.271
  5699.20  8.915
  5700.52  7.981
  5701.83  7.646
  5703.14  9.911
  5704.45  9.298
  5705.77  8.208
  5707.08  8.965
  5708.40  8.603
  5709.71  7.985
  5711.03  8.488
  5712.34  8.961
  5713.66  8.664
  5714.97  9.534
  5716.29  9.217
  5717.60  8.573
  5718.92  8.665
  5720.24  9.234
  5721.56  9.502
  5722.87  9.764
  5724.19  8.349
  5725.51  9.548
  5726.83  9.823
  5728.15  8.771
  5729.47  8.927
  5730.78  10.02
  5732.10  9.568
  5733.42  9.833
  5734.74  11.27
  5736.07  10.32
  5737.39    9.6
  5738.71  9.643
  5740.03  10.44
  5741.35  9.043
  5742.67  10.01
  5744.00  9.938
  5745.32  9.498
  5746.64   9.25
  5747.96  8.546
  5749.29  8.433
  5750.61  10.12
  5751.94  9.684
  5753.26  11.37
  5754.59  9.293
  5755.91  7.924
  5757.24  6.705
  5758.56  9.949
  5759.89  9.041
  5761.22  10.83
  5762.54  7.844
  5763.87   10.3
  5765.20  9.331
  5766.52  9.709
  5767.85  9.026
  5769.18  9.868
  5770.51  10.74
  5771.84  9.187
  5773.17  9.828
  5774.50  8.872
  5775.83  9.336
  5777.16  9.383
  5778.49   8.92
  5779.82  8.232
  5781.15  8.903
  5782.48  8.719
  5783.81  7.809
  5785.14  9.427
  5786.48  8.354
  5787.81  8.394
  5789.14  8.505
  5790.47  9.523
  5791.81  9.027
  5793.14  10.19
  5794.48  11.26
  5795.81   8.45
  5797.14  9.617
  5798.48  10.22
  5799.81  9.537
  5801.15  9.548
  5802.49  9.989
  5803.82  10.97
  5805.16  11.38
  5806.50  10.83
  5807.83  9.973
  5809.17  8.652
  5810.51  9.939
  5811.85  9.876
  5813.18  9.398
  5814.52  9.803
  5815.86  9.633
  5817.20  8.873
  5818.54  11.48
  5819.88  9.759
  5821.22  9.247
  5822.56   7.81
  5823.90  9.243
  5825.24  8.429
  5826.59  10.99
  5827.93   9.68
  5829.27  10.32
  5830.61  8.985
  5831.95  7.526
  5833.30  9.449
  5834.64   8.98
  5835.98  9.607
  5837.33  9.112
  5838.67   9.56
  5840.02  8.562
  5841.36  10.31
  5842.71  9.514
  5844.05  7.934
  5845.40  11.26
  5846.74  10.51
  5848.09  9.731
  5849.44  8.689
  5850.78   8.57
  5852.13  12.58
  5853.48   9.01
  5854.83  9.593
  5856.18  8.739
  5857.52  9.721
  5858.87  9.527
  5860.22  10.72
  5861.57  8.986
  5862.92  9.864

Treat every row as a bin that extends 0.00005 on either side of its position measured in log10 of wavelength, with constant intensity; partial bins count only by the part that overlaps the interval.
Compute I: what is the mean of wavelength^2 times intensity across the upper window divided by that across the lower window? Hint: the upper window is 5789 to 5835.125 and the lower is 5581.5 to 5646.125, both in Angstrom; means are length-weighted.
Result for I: 1.2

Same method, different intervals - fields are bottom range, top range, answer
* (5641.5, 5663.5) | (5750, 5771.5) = 1.09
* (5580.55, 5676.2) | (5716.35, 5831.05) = 1.12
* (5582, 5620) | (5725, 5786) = 1.13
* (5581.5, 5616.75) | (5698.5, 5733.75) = 1.07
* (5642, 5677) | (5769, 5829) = 1.11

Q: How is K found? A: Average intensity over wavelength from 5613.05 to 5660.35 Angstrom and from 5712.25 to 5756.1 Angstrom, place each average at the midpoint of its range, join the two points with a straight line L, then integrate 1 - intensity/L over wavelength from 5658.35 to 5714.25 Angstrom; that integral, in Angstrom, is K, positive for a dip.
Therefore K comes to 1.09 Angstrom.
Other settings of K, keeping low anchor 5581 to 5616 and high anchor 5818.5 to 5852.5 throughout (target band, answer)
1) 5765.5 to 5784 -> 0.1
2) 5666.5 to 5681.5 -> 0.5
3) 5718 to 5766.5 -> -1.4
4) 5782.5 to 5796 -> 0.3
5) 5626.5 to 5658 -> -0.8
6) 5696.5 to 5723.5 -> 0.5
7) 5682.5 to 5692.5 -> -0.7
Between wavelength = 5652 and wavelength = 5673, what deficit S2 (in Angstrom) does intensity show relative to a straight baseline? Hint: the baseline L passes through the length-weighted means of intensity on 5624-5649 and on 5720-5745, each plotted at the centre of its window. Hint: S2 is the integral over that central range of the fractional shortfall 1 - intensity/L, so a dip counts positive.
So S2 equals 0.6 Angstrom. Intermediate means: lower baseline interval 9.15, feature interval 9.01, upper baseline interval 9.67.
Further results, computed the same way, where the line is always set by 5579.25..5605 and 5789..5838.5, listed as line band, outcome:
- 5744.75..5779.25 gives 0.3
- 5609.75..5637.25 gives 0.1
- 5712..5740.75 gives -0.6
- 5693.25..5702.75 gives -0.1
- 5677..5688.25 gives -0.1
